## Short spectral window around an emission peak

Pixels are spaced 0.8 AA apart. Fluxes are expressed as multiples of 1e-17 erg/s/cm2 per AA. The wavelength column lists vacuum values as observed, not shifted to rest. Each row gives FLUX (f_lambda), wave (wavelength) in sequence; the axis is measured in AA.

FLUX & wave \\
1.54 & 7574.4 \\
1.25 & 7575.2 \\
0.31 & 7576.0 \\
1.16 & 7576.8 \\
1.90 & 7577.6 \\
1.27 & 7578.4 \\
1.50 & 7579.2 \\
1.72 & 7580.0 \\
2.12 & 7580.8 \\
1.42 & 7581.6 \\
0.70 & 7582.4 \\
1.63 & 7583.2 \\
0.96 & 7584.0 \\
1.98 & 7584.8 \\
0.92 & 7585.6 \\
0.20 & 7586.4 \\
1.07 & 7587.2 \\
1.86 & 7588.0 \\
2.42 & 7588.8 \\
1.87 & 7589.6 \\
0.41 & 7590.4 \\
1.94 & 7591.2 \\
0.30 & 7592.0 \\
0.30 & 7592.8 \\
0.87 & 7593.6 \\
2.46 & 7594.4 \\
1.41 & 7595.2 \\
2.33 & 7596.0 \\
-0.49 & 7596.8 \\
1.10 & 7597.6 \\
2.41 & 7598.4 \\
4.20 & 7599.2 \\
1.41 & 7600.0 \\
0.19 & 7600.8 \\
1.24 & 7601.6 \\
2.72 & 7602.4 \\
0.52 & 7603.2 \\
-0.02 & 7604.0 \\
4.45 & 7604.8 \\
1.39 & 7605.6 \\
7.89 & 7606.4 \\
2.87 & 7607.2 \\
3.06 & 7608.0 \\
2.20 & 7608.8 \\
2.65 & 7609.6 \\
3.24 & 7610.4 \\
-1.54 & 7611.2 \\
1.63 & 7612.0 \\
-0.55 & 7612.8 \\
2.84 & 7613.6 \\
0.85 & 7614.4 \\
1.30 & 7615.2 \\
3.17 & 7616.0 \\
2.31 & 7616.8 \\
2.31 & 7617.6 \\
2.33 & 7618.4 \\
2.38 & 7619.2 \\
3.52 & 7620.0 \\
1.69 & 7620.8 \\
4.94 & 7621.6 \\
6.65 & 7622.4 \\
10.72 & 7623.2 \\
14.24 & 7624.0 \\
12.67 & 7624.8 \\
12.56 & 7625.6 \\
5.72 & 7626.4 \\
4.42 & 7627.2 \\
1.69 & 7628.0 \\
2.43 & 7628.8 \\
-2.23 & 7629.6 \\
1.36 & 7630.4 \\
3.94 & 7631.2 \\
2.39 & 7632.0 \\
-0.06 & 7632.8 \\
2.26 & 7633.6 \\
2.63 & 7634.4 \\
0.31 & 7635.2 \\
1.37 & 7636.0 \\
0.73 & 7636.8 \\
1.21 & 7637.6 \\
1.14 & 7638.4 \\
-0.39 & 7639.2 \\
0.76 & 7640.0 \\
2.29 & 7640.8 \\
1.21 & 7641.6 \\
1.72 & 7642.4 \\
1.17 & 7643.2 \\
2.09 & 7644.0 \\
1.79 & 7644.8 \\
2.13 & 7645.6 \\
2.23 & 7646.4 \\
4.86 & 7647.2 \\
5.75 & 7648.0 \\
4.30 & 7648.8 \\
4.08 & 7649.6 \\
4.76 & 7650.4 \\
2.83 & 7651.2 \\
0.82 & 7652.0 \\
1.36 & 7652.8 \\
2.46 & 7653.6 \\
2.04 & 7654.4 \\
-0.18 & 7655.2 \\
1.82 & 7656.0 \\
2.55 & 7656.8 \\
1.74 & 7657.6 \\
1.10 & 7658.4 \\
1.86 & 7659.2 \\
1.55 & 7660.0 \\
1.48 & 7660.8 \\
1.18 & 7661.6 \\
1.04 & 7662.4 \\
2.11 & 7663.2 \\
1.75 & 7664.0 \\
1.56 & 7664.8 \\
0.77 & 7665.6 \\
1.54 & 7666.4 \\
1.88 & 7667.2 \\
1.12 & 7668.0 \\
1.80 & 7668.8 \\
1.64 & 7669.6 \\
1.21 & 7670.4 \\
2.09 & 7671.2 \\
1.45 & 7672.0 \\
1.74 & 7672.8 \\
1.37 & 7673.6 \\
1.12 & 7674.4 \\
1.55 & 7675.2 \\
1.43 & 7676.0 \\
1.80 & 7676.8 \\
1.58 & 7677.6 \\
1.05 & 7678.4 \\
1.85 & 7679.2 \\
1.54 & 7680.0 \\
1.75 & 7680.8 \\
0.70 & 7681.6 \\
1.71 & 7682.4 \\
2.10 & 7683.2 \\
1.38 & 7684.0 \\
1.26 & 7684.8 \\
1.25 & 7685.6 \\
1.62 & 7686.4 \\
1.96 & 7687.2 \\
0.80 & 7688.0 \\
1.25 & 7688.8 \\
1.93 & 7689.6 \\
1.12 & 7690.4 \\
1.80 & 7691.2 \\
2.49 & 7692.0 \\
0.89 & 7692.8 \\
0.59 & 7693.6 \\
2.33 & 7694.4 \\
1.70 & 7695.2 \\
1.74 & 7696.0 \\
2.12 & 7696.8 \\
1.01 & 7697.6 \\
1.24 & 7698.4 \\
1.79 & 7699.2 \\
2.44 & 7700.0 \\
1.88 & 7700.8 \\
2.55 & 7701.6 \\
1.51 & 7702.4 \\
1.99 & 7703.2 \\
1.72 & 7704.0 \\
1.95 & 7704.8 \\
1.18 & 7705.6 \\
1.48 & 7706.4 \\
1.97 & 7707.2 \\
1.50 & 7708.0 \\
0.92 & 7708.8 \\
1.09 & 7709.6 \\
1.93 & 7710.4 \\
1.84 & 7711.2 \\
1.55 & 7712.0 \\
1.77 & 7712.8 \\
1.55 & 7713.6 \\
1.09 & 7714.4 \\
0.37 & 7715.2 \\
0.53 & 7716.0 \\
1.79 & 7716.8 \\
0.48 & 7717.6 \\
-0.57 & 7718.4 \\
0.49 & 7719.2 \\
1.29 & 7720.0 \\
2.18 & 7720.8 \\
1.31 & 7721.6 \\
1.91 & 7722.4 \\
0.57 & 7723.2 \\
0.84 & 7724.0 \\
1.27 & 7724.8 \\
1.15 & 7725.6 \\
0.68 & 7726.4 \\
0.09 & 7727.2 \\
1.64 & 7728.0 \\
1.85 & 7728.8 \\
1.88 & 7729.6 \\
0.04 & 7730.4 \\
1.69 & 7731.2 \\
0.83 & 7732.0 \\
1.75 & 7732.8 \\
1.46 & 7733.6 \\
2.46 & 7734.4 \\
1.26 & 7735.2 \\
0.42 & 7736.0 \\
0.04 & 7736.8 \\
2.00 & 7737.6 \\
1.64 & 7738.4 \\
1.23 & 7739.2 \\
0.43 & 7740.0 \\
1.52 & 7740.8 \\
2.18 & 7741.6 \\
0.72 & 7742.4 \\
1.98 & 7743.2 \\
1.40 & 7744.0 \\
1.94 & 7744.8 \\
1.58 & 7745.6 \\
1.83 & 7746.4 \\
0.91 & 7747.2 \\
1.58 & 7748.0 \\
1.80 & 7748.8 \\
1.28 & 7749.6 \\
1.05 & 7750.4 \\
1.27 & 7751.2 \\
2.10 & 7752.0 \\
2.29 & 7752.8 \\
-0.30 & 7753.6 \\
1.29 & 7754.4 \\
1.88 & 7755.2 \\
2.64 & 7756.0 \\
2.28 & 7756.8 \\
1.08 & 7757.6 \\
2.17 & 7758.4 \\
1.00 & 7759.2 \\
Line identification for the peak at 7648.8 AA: [N II]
